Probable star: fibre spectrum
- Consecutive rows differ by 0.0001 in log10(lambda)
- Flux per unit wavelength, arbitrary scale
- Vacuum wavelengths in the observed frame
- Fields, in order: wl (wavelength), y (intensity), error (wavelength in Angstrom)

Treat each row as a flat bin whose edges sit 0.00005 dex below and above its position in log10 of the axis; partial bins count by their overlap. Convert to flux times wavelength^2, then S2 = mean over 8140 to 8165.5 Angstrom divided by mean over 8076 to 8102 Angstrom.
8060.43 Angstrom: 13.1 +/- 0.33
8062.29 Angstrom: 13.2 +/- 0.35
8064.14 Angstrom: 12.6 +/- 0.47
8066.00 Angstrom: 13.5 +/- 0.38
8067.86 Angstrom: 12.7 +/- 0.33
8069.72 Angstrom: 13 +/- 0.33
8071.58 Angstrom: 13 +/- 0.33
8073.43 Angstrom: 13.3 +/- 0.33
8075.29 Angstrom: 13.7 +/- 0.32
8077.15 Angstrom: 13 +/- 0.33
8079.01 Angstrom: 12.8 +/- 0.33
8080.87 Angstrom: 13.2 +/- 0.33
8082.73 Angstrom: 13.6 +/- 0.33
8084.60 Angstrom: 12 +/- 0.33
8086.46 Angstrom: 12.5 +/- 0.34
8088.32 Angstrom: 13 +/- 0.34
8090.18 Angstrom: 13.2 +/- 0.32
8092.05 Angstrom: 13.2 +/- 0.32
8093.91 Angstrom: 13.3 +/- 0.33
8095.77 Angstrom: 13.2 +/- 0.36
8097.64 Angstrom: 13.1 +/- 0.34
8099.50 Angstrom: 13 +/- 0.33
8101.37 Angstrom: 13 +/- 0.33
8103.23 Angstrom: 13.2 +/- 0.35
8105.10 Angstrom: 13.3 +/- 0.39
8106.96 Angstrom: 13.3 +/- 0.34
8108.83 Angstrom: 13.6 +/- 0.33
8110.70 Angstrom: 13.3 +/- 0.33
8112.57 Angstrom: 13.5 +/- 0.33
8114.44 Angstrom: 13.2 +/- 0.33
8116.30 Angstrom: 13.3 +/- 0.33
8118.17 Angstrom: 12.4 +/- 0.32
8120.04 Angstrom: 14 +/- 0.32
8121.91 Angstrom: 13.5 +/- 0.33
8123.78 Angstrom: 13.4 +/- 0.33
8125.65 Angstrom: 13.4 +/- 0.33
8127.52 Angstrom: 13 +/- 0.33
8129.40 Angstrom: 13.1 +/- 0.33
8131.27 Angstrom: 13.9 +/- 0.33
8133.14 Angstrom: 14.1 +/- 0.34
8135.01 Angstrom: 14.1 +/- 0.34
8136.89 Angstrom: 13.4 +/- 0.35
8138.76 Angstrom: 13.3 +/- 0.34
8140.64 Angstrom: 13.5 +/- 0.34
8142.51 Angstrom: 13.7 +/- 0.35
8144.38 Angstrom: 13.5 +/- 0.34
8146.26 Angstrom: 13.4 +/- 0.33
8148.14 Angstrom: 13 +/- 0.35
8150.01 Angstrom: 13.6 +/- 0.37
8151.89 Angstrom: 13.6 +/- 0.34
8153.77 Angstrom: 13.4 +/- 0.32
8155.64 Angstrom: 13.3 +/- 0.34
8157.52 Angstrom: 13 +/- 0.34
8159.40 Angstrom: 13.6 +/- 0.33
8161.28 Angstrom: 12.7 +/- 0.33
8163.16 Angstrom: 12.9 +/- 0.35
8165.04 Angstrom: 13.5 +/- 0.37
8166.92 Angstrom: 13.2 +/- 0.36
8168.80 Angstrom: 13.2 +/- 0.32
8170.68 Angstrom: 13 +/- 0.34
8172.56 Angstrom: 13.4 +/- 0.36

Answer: 1.0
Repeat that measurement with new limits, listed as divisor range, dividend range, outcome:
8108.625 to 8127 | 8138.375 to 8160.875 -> 1.01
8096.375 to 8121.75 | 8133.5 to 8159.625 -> 1.03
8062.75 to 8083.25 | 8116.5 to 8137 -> 1.04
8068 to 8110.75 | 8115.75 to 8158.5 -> 1.04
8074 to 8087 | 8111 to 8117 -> 1.04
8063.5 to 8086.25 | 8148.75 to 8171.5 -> 1.04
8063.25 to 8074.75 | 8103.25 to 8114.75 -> 1.03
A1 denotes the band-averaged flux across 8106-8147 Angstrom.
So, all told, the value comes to 13.5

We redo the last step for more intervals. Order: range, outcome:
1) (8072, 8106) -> 13.1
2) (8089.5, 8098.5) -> 13.2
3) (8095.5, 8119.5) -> 13.2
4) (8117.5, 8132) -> 13.3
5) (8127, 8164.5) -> 13.4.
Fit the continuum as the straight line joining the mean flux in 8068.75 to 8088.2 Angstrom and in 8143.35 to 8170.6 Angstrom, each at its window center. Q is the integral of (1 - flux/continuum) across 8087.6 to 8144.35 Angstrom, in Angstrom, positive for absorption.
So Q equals -0.95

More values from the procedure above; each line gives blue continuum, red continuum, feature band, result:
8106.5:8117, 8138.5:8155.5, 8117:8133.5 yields 0.0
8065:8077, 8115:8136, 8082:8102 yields 0.4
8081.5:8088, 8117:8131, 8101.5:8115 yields -0.3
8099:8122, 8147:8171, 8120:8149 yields -0.5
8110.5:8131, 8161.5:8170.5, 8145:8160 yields -0.2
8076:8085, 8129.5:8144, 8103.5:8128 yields 0.2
